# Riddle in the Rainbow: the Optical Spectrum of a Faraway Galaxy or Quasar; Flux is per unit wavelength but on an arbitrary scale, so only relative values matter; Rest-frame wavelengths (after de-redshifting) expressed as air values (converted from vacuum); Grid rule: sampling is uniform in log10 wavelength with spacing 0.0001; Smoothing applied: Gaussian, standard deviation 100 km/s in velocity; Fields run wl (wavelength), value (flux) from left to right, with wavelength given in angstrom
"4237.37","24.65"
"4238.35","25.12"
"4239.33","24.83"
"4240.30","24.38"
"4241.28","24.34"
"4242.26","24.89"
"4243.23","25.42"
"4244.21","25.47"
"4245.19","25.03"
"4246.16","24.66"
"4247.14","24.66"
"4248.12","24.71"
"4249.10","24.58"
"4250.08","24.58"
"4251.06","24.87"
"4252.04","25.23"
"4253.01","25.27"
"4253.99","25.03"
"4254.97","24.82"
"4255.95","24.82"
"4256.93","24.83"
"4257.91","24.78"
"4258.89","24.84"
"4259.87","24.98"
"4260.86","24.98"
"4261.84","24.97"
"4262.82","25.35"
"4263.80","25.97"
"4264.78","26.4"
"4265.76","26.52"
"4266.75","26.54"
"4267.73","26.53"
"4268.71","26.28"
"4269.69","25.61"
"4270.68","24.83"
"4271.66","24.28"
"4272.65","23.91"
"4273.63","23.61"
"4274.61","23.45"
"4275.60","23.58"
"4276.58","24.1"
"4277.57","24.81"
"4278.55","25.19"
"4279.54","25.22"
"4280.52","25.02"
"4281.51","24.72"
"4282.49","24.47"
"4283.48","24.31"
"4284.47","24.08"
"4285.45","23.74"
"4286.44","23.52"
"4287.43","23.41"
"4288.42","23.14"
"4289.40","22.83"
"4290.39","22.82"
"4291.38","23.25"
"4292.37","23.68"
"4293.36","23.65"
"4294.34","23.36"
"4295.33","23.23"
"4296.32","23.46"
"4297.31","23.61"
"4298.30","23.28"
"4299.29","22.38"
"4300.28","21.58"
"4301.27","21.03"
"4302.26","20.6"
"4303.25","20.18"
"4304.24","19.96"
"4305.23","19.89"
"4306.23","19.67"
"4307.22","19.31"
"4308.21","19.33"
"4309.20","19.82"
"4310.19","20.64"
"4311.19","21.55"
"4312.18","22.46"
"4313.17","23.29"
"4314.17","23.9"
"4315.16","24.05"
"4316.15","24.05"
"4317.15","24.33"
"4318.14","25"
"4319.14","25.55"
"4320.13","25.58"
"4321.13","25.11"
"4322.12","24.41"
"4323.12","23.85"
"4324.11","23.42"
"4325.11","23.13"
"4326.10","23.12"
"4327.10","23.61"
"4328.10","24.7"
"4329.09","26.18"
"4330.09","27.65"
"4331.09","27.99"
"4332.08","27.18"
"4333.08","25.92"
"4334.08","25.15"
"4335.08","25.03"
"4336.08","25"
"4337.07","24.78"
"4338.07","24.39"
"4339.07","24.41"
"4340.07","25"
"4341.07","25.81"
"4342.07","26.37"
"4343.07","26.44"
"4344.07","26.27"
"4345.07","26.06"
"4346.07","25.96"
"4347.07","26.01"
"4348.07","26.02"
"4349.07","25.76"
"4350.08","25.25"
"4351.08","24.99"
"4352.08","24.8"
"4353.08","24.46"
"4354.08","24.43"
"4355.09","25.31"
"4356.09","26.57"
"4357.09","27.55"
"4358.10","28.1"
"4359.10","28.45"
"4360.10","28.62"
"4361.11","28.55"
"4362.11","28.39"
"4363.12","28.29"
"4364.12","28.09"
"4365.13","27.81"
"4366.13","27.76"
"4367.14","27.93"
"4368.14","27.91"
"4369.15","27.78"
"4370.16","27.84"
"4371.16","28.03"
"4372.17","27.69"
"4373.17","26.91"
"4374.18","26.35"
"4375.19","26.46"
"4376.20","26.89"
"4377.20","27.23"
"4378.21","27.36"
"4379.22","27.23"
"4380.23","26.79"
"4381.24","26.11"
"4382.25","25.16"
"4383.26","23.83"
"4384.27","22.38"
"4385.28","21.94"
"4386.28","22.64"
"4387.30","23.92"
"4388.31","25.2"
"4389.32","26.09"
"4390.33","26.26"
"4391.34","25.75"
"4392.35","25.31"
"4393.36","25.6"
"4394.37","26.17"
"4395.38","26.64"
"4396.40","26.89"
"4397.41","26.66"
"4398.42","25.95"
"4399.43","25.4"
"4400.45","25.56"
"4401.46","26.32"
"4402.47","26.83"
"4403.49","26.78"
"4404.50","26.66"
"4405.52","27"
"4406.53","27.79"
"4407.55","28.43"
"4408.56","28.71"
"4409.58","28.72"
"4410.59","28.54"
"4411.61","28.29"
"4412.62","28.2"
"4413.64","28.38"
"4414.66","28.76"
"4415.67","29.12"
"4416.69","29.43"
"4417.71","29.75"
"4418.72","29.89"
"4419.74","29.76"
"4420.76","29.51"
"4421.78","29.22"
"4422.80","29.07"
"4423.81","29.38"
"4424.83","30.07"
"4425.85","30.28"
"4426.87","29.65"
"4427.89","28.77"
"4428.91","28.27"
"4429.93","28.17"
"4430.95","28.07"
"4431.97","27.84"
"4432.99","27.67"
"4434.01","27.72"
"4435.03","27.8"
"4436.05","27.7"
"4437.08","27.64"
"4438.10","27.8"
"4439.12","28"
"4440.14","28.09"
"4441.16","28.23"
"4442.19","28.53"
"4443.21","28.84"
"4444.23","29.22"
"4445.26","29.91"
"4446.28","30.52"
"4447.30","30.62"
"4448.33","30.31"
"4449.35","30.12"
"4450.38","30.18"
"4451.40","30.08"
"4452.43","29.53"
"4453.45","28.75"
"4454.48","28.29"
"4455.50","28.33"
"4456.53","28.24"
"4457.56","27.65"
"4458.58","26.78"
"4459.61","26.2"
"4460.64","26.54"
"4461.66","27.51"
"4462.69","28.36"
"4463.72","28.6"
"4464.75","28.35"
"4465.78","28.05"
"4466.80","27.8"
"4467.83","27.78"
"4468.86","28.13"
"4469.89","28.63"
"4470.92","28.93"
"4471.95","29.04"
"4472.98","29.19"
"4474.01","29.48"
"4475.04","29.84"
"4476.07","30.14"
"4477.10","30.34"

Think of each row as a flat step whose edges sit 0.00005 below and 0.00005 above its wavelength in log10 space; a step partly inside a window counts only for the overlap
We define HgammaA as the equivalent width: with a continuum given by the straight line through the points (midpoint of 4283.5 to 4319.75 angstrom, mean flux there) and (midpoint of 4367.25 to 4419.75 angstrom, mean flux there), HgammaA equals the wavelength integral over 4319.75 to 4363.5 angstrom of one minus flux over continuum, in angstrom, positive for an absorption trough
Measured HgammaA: -2.5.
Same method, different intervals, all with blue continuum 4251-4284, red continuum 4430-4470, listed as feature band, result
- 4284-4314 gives 4.1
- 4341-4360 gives 0.3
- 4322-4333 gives 0.4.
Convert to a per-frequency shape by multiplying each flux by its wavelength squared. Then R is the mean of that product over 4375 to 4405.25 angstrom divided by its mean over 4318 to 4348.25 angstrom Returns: 1.0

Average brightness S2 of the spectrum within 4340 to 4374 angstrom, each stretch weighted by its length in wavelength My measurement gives 26.8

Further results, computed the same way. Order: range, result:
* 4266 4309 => 23.3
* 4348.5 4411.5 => 26.5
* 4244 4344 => 24.1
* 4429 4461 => 28.5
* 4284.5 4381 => 24.9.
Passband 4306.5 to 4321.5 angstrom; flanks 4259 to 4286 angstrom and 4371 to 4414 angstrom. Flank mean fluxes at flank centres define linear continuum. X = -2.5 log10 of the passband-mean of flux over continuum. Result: 0.12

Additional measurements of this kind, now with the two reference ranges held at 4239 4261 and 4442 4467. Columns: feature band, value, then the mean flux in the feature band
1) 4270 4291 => 0.06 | 24.1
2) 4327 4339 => 0.03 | 25.7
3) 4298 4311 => 0.25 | 20.6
